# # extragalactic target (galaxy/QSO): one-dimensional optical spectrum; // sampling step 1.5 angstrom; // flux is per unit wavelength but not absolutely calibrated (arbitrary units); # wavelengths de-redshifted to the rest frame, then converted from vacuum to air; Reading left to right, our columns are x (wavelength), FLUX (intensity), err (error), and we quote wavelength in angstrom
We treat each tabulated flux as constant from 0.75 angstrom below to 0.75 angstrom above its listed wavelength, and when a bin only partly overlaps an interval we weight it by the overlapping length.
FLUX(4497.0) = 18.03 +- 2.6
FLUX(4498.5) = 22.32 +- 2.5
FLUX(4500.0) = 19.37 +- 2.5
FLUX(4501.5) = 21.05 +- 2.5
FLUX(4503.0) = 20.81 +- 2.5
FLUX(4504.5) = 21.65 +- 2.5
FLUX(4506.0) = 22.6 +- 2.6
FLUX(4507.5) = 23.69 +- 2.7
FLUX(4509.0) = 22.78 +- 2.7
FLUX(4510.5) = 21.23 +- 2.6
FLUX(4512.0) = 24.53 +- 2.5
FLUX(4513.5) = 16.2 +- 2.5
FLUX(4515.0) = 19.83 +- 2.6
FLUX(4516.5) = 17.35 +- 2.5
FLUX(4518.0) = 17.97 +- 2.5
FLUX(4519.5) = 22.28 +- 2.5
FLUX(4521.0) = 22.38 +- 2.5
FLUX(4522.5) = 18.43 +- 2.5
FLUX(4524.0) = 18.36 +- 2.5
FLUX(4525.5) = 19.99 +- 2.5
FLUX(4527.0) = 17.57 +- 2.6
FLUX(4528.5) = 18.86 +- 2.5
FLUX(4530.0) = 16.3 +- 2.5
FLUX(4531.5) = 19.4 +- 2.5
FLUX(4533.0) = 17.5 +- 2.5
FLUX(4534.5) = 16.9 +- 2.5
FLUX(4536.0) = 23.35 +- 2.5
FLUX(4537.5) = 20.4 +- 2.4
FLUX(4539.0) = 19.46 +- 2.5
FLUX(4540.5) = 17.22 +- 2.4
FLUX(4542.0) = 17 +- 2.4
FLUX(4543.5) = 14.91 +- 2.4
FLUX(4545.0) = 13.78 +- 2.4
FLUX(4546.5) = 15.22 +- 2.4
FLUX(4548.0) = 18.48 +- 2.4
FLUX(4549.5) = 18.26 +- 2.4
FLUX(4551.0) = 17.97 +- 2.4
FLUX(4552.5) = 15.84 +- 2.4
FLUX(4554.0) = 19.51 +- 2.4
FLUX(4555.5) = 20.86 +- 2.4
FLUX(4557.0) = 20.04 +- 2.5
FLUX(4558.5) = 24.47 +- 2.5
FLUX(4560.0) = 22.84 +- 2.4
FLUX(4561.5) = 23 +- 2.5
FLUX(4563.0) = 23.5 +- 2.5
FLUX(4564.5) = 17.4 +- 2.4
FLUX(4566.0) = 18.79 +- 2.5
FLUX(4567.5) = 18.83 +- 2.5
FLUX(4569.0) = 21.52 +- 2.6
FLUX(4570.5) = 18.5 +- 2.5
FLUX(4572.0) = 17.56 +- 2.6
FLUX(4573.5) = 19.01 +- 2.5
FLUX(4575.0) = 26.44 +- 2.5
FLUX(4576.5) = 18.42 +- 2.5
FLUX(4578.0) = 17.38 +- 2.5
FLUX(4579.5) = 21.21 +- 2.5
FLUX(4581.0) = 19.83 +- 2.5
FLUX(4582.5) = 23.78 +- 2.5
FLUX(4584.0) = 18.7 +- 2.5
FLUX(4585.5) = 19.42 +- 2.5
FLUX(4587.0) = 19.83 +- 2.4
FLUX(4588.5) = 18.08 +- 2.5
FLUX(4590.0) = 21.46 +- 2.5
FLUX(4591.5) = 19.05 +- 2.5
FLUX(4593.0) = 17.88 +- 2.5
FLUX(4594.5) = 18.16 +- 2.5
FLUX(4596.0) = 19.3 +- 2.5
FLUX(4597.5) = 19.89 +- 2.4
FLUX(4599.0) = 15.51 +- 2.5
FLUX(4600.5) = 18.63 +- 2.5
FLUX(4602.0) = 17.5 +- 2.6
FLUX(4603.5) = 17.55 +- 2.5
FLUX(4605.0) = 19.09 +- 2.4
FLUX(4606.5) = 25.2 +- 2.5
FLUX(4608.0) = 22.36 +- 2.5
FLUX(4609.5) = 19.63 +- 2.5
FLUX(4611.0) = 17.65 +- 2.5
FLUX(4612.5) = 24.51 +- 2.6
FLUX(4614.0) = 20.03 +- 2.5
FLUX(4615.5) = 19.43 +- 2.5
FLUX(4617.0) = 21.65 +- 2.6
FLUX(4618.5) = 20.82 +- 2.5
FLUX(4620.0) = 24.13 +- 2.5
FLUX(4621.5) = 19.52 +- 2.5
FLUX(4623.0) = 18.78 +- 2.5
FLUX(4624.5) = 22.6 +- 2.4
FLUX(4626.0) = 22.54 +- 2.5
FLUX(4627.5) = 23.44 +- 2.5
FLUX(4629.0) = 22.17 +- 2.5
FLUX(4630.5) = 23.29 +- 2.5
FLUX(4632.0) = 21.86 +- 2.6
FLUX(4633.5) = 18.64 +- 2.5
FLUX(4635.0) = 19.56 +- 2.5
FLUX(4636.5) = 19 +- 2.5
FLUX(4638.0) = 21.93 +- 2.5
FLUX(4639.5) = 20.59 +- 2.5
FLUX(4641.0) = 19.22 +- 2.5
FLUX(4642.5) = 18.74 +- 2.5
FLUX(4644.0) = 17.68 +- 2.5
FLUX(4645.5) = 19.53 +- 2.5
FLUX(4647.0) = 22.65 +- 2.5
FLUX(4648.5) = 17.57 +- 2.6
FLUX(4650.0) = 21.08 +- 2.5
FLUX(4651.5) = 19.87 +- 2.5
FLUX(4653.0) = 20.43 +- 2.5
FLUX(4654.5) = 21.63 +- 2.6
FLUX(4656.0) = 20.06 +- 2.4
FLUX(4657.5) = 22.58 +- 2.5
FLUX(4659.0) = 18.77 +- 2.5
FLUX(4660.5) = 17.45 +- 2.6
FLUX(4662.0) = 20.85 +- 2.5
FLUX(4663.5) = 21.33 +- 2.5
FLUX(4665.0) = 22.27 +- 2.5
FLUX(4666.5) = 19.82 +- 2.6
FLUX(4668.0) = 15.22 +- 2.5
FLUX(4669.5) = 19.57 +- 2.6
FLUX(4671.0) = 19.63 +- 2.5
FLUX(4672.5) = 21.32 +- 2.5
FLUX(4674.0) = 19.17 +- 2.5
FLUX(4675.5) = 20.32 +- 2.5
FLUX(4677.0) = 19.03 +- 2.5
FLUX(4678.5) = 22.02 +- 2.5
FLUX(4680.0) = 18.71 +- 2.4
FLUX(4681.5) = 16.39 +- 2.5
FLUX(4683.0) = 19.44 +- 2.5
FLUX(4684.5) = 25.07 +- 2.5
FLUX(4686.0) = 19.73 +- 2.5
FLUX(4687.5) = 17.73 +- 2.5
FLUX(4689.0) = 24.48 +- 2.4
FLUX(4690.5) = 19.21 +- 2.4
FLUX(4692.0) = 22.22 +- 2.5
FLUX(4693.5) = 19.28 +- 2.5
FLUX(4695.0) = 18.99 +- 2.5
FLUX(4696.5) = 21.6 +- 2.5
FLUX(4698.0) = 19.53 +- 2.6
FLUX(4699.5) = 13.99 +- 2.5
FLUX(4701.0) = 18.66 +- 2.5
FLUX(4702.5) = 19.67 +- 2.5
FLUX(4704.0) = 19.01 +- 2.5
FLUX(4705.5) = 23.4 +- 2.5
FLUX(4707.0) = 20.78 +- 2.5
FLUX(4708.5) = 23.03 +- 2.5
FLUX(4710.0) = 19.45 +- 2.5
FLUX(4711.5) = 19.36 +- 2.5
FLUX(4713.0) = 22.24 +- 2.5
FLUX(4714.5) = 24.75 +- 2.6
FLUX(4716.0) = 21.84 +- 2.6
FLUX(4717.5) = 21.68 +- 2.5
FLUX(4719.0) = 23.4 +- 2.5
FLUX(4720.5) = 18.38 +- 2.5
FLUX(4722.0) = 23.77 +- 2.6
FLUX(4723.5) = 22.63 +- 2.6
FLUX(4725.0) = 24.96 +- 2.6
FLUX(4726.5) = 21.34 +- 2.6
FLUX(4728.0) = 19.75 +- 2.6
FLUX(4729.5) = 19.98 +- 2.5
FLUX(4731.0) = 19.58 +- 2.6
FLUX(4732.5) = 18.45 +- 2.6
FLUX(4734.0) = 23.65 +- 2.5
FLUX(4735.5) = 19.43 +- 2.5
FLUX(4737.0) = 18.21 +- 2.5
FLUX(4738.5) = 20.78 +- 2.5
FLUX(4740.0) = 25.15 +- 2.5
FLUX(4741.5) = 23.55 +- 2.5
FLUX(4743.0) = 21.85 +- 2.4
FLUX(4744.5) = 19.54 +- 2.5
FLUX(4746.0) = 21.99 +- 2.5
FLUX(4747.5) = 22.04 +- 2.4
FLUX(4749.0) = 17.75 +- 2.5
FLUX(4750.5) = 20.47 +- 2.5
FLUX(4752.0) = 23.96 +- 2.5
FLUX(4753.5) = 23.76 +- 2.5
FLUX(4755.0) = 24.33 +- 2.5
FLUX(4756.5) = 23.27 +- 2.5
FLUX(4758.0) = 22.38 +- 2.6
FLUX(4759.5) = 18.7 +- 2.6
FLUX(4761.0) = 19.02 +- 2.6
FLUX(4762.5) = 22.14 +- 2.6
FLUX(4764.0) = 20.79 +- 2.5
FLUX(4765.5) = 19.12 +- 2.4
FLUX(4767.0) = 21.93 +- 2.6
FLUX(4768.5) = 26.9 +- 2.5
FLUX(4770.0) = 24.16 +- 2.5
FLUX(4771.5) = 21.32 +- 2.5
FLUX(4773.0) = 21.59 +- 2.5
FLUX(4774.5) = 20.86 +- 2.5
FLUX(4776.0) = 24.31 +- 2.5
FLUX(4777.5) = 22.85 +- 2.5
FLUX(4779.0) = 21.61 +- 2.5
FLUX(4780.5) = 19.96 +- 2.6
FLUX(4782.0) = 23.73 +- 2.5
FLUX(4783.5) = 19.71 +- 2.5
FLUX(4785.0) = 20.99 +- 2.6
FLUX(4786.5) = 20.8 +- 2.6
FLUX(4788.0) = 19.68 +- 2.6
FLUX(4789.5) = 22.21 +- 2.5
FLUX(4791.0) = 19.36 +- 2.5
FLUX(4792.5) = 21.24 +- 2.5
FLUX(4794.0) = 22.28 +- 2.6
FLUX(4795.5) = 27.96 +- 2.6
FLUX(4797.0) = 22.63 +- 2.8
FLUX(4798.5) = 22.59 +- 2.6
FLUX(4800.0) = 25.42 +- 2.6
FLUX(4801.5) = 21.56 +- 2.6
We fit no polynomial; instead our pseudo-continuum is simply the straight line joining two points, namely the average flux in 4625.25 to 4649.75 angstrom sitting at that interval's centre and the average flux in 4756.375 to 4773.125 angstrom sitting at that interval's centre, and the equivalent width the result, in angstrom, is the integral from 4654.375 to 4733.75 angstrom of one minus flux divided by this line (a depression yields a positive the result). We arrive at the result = 2.3 angstrom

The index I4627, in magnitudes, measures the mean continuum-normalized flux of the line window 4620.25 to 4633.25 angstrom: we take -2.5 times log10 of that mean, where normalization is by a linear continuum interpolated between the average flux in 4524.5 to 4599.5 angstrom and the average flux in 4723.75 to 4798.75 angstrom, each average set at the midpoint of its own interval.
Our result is -0.09 mag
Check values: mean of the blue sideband 19.2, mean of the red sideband 21.7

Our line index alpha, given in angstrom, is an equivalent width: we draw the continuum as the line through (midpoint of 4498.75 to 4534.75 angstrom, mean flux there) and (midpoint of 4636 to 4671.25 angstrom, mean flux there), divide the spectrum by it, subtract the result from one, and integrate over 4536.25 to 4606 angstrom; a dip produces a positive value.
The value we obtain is 2.5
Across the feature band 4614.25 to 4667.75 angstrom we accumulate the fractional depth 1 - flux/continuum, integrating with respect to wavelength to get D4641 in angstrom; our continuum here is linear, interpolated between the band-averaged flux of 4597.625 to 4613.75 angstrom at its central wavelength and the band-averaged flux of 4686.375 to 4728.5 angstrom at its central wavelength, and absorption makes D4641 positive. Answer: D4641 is -1.1 angstrom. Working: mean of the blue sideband 19.8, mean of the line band 20.6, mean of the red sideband 20.9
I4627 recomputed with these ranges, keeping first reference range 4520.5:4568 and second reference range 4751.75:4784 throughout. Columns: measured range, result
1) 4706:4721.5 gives -0.01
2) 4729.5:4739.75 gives 0.07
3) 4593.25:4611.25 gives 0.03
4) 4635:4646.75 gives 0.04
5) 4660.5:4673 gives 0.05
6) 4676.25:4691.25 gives 0.04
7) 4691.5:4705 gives 0.10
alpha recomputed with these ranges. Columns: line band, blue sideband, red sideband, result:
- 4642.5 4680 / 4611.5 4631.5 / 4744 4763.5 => 3.0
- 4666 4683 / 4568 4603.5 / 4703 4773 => 1.2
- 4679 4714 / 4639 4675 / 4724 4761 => 0.8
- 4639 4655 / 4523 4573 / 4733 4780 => 0.3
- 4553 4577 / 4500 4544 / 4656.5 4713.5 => -1.1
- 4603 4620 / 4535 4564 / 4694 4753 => -0.9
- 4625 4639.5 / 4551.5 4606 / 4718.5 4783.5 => -0.7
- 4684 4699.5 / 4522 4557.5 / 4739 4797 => 0.2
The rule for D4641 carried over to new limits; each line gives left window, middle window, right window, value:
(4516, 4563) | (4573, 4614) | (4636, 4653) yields -0.88 angstrom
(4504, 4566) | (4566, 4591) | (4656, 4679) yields -0.41 angstrom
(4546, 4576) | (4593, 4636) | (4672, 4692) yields -0.74 angstrom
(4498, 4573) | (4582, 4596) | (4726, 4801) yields 0.38 angstrom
